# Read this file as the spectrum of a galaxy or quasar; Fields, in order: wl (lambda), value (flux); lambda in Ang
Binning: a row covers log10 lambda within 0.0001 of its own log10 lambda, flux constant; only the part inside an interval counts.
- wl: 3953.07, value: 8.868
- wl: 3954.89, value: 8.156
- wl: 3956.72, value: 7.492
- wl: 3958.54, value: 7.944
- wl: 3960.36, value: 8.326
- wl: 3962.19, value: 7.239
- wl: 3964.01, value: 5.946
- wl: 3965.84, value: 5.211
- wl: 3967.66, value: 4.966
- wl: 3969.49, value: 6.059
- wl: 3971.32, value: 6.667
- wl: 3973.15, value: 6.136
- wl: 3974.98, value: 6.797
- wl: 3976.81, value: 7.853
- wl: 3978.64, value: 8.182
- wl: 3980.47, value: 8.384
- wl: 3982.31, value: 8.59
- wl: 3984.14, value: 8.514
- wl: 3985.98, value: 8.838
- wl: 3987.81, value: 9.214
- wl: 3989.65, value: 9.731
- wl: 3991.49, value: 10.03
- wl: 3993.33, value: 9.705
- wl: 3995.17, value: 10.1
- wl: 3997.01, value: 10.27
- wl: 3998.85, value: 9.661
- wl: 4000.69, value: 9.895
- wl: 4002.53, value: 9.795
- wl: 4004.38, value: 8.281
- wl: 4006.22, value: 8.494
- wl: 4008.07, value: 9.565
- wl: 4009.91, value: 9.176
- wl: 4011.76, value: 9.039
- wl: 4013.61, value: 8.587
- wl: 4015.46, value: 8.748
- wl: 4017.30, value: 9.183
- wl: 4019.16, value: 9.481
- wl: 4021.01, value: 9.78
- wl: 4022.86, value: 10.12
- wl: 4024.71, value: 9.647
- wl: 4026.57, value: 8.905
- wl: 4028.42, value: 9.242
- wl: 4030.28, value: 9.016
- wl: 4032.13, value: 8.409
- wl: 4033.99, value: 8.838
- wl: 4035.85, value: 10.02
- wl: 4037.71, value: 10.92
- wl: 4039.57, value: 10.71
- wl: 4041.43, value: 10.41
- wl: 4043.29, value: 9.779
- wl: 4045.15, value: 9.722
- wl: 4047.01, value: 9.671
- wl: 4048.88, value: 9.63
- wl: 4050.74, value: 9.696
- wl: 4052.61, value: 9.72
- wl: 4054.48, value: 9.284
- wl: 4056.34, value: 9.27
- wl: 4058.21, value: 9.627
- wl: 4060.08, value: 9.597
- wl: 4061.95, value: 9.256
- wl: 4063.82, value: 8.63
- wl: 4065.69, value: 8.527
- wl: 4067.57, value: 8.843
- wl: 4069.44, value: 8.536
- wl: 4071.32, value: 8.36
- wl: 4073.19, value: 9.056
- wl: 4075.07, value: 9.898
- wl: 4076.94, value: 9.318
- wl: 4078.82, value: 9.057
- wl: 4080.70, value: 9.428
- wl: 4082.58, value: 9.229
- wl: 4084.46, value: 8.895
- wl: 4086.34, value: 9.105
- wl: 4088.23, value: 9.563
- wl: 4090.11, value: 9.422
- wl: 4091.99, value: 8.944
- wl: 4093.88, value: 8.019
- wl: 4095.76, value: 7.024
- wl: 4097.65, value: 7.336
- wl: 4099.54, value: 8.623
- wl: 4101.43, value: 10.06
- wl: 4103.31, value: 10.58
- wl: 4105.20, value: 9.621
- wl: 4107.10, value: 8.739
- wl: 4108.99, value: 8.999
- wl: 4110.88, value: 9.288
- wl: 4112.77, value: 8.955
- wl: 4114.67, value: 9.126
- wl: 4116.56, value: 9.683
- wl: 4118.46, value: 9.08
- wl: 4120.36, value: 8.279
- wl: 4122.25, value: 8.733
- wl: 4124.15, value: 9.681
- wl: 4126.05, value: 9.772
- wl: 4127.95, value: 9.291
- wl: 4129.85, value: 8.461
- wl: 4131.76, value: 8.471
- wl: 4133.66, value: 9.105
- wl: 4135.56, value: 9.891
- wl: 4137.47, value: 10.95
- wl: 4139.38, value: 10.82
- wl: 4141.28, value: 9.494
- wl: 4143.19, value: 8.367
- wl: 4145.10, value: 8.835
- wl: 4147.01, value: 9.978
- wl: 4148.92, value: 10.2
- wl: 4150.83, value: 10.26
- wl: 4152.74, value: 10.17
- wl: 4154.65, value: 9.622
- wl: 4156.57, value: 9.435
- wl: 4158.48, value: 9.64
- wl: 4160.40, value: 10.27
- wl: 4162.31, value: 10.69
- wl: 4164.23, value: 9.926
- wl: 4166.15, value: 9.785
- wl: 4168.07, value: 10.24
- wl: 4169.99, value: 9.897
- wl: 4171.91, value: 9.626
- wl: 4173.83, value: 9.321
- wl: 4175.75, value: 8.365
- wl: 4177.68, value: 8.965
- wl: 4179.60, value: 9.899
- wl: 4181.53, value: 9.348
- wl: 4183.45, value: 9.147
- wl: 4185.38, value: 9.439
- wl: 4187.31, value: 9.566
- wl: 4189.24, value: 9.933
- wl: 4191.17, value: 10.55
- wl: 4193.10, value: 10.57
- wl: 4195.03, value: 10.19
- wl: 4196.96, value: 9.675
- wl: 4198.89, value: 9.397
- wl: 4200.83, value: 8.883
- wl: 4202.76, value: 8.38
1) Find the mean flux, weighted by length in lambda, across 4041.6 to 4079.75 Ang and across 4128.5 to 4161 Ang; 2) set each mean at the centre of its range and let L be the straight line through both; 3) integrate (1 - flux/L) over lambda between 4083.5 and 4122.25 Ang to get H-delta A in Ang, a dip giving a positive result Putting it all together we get 2.1 Ang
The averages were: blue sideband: 9.3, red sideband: 9.63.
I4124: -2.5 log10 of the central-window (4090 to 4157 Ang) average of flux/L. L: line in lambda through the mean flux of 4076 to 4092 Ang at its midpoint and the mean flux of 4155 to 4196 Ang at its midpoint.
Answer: 0.02 mag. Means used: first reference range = 9.24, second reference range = 9.75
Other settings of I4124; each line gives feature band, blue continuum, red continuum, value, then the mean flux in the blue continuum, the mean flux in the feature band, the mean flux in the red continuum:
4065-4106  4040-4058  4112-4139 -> 0.06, 9.72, 8.98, 9.28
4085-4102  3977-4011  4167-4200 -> 0.10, 9.22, 8.65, 9.65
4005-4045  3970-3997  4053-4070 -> -0.07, 8.51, 9.43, 9.1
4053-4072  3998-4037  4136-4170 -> 0.05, 9.24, 9.02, 9.92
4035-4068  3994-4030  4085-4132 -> -0.05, 9.36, 9.64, 9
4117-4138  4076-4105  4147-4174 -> 0.03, 8.99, 9.22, 9.95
